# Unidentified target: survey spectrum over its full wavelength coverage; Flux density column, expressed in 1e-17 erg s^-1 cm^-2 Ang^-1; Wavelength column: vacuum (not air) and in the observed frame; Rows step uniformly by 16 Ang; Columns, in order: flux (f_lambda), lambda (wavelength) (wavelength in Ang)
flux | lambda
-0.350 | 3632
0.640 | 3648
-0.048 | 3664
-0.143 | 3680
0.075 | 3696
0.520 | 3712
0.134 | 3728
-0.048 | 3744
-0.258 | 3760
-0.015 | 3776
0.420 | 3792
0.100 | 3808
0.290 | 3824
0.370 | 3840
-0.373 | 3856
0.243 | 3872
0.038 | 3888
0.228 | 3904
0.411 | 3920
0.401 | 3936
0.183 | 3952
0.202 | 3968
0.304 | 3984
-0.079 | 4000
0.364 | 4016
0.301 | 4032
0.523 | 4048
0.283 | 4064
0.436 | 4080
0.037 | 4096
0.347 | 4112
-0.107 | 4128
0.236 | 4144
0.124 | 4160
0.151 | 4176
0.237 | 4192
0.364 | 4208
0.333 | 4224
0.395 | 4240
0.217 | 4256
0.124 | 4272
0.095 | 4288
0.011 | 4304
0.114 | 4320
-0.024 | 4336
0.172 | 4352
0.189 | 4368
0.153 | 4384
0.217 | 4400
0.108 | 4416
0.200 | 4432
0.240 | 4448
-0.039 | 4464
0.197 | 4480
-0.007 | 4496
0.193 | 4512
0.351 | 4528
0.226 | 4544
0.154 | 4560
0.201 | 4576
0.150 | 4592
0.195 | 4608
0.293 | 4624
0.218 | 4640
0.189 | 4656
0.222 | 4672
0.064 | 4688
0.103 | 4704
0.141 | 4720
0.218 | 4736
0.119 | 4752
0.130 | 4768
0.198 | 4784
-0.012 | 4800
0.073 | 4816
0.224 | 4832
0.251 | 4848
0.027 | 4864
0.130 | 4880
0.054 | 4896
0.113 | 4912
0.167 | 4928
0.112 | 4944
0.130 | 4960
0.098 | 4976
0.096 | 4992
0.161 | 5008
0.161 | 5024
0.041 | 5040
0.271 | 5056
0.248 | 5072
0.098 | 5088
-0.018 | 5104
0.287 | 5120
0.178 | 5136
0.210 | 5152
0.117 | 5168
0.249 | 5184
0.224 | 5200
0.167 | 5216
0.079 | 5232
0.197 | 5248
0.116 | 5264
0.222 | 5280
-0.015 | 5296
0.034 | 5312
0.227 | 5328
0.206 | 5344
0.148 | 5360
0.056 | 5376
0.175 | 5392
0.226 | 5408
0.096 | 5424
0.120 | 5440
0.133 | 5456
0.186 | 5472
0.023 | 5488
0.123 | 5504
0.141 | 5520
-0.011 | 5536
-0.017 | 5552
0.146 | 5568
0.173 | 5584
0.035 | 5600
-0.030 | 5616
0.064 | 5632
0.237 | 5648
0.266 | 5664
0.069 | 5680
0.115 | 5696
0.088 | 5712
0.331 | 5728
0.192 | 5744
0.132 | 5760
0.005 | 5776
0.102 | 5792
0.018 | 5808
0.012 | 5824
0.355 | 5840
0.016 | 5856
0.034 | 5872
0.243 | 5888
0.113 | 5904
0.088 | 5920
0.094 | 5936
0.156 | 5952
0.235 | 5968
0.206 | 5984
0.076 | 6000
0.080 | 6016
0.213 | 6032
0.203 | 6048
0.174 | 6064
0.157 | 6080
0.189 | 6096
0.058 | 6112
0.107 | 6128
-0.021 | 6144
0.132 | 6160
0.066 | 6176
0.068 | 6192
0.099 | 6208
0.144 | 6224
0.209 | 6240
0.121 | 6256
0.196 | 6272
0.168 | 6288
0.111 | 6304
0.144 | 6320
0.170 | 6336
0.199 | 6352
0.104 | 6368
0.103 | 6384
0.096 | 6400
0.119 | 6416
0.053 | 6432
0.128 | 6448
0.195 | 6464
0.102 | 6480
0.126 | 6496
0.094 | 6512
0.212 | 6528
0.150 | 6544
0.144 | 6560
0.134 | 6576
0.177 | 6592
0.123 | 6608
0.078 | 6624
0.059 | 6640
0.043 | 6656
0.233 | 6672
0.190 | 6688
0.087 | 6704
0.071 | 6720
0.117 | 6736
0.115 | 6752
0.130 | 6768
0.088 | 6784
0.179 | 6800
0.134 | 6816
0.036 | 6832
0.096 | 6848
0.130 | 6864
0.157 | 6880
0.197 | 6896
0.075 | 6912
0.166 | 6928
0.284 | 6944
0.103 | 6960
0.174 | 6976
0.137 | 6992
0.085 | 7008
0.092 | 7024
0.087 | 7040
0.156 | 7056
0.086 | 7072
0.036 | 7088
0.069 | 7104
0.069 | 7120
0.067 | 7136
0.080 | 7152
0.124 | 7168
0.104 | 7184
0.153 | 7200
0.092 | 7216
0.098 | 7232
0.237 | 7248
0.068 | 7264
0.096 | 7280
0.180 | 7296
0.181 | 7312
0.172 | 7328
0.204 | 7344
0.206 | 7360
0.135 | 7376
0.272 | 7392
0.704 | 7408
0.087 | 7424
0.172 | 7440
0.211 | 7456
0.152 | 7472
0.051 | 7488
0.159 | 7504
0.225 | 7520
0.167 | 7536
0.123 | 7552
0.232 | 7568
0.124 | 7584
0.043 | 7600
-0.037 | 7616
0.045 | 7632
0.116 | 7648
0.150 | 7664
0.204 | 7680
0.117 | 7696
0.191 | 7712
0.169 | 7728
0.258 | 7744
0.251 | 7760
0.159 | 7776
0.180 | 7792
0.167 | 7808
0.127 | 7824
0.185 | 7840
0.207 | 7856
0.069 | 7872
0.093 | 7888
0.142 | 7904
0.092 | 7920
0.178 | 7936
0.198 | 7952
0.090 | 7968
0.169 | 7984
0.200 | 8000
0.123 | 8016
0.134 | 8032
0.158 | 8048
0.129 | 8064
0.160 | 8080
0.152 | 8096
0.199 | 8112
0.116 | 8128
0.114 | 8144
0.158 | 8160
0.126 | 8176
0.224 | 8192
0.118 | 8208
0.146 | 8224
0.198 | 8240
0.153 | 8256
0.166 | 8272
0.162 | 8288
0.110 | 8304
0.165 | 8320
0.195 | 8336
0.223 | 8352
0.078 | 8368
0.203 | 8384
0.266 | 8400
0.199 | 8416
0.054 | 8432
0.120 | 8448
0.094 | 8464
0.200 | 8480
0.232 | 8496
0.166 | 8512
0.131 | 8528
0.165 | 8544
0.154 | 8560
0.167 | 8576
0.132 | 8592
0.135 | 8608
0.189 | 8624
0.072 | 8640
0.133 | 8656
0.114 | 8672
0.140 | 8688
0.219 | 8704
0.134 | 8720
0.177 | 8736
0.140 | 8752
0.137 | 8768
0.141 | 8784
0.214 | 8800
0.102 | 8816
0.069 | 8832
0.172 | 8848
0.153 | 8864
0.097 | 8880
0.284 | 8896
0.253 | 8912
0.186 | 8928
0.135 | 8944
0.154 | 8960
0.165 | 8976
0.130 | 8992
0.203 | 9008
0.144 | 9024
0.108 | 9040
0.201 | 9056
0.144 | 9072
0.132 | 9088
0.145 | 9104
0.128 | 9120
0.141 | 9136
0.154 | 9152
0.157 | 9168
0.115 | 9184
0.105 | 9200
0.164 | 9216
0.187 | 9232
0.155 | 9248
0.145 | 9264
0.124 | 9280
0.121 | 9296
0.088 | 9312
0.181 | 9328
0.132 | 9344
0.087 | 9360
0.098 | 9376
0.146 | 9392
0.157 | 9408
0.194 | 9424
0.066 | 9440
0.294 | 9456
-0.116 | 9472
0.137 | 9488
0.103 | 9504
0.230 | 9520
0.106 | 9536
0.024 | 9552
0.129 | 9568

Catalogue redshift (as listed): 0.99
